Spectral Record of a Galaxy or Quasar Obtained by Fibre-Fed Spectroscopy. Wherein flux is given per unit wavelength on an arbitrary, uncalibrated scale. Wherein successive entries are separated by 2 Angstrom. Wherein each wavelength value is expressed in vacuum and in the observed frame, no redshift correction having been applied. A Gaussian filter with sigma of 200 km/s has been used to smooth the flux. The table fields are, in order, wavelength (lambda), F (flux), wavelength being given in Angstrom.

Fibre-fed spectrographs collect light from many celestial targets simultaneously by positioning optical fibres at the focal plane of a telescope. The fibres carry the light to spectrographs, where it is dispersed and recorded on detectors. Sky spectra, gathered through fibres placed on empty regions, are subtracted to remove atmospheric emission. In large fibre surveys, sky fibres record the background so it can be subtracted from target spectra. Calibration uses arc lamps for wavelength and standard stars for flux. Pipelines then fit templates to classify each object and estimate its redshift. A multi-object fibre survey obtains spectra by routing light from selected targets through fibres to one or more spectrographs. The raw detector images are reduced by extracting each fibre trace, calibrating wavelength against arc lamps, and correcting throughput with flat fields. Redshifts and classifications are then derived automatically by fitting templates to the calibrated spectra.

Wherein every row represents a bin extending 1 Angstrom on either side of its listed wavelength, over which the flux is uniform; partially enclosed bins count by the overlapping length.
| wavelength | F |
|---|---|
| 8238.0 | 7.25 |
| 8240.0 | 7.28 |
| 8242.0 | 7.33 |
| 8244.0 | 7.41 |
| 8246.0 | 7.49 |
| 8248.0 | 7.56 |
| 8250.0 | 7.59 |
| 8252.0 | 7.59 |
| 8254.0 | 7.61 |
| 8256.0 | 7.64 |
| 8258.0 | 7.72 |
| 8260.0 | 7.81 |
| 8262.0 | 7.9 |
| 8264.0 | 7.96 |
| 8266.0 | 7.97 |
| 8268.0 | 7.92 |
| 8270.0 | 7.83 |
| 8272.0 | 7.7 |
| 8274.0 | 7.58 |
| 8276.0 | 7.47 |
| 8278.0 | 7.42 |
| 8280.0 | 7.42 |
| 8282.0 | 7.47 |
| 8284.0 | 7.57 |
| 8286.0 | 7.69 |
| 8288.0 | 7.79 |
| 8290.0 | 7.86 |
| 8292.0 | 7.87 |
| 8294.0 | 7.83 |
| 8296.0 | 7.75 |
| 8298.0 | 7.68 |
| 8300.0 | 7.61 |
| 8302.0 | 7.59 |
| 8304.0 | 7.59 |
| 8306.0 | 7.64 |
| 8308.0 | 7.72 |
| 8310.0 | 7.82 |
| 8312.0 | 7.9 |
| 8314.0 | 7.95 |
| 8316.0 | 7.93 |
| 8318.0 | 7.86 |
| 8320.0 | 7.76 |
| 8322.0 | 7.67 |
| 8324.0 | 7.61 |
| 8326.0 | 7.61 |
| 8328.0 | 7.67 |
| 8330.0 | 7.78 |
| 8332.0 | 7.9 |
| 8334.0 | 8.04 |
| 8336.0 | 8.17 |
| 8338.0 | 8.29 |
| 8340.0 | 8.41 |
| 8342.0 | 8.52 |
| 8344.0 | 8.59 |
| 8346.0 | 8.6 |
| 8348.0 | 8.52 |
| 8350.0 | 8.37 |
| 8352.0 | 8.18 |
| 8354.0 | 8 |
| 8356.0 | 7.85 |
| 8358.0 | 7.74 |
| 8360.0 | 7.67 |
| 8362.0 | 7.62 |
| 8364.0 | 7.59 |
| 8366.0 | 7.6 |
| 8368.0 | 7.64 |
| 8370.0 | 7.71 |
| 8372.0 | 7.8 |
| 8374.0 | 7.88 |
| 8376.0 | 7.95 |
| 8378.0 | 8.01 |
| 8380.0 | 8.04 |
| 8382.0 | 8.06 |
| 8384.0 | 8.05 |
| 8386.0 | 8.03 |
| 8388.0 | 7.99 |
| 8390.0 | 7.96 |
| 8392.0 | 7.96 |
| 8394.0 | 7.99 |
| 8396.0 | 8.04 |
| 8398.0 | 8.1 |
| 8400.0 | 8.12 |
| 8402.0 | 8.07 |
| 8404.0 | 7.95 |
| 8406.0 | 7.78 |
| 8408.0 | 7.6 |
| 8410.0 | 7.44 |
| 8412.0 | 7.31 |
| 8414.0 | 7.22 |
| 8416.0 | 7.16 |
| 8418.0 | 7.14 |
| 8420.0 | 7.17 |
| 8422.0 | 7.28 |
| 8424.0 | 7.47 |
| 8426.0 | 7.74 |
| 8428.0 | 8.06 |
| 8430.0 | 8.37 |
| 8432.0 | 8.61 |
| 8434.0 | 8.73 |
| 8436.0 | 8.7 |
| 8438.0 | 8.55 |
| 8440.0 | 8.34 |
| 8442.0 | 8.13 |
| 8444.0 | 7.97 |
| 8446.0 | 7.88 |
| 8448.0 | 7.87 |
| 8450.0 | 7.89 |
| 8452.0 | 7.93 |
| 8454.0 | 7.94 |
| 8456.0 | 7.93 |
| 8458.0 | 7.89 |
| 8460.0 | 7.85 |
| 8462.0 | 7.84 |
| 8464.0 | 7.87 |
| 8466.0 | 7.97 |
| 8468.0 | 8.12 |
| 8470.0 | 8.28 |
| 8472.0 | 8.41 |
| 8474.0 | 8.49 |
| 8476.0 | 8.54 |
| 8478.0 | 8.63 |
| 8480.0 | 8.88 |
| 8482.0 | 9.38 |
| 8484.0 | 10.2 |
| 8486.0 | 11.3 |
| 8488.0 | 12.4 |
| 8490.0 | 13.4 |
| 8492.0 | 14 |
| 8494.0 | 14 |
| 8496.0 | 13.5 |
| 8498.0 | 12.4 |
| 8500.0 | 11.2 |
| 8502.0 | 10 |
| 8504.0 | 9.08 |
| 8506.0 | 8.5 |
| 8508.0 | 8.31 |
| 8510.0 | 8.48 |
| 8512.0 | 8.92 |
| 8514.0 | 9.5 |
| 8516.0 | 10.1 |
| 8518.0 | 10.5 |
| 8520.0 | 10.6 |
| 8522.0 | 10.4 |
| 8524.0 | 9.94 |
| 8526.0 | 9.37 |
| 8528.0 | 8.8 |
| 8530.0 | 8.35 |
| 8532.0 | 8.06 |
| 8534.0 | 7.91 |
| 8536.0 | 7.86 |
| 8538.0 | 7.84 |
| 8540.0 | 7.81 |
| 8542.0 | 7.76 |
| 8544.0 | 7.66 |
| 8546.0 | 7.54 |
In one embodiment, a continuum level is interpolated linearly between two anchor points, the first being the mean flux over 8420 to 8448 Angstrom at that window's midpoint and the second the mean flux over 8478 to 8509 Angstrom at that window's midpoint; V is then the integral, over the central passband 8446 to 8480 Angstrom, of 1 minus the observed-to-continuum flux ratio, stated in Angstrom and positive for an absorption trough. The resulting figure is 5.0 Angstrom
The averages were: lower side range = 8.1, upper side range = 11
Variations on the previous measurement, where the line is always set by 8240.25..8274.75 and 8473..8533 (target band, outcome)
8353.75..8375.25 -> 2.5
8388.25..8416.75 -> 4.3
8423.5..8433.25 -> 1.4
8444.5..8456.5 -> 2.2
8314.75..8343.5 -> 1.5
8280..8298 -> 0.6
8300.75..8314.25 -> 0.7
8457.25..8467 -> 1.9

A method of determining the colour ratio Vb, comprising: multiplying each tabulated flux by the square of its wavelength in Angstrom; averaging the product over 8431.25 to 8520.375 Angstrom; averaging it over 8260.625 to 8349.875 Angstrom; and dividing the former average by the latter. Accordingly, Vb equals 1.24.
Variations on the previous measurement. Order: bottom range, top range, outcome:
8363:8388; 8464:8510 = 1.32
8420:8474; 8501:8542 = 1.14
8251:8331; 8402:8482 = 1.07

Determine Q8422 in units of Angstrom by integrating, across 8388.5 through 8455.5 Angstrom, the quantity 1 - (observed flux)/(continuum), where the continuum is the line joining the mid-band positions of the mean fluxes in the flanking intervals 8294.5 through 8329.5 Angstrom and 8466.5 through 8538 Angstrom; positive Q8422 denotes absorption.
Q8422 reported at 7.9 Angstrom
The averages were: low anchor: 7.73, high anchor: 9.84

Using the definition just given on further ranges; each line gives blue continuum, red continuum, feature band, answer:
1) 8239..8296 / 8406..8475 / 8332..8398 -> -1.91 Angstrom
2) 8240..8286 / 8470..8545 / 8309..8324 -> 0.48 Angstrom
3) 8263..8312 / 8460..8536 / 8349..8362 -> 0.64 Angstrom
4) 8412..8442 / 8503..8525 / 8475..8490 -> -2.05 Angstrom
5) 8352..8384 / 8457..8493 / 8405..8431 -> 3.19 Angstrom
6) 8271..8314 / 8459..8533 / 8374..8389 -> 1.01 Angstrom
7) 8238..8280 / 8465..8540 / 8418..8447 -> 3.49 Angstrom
